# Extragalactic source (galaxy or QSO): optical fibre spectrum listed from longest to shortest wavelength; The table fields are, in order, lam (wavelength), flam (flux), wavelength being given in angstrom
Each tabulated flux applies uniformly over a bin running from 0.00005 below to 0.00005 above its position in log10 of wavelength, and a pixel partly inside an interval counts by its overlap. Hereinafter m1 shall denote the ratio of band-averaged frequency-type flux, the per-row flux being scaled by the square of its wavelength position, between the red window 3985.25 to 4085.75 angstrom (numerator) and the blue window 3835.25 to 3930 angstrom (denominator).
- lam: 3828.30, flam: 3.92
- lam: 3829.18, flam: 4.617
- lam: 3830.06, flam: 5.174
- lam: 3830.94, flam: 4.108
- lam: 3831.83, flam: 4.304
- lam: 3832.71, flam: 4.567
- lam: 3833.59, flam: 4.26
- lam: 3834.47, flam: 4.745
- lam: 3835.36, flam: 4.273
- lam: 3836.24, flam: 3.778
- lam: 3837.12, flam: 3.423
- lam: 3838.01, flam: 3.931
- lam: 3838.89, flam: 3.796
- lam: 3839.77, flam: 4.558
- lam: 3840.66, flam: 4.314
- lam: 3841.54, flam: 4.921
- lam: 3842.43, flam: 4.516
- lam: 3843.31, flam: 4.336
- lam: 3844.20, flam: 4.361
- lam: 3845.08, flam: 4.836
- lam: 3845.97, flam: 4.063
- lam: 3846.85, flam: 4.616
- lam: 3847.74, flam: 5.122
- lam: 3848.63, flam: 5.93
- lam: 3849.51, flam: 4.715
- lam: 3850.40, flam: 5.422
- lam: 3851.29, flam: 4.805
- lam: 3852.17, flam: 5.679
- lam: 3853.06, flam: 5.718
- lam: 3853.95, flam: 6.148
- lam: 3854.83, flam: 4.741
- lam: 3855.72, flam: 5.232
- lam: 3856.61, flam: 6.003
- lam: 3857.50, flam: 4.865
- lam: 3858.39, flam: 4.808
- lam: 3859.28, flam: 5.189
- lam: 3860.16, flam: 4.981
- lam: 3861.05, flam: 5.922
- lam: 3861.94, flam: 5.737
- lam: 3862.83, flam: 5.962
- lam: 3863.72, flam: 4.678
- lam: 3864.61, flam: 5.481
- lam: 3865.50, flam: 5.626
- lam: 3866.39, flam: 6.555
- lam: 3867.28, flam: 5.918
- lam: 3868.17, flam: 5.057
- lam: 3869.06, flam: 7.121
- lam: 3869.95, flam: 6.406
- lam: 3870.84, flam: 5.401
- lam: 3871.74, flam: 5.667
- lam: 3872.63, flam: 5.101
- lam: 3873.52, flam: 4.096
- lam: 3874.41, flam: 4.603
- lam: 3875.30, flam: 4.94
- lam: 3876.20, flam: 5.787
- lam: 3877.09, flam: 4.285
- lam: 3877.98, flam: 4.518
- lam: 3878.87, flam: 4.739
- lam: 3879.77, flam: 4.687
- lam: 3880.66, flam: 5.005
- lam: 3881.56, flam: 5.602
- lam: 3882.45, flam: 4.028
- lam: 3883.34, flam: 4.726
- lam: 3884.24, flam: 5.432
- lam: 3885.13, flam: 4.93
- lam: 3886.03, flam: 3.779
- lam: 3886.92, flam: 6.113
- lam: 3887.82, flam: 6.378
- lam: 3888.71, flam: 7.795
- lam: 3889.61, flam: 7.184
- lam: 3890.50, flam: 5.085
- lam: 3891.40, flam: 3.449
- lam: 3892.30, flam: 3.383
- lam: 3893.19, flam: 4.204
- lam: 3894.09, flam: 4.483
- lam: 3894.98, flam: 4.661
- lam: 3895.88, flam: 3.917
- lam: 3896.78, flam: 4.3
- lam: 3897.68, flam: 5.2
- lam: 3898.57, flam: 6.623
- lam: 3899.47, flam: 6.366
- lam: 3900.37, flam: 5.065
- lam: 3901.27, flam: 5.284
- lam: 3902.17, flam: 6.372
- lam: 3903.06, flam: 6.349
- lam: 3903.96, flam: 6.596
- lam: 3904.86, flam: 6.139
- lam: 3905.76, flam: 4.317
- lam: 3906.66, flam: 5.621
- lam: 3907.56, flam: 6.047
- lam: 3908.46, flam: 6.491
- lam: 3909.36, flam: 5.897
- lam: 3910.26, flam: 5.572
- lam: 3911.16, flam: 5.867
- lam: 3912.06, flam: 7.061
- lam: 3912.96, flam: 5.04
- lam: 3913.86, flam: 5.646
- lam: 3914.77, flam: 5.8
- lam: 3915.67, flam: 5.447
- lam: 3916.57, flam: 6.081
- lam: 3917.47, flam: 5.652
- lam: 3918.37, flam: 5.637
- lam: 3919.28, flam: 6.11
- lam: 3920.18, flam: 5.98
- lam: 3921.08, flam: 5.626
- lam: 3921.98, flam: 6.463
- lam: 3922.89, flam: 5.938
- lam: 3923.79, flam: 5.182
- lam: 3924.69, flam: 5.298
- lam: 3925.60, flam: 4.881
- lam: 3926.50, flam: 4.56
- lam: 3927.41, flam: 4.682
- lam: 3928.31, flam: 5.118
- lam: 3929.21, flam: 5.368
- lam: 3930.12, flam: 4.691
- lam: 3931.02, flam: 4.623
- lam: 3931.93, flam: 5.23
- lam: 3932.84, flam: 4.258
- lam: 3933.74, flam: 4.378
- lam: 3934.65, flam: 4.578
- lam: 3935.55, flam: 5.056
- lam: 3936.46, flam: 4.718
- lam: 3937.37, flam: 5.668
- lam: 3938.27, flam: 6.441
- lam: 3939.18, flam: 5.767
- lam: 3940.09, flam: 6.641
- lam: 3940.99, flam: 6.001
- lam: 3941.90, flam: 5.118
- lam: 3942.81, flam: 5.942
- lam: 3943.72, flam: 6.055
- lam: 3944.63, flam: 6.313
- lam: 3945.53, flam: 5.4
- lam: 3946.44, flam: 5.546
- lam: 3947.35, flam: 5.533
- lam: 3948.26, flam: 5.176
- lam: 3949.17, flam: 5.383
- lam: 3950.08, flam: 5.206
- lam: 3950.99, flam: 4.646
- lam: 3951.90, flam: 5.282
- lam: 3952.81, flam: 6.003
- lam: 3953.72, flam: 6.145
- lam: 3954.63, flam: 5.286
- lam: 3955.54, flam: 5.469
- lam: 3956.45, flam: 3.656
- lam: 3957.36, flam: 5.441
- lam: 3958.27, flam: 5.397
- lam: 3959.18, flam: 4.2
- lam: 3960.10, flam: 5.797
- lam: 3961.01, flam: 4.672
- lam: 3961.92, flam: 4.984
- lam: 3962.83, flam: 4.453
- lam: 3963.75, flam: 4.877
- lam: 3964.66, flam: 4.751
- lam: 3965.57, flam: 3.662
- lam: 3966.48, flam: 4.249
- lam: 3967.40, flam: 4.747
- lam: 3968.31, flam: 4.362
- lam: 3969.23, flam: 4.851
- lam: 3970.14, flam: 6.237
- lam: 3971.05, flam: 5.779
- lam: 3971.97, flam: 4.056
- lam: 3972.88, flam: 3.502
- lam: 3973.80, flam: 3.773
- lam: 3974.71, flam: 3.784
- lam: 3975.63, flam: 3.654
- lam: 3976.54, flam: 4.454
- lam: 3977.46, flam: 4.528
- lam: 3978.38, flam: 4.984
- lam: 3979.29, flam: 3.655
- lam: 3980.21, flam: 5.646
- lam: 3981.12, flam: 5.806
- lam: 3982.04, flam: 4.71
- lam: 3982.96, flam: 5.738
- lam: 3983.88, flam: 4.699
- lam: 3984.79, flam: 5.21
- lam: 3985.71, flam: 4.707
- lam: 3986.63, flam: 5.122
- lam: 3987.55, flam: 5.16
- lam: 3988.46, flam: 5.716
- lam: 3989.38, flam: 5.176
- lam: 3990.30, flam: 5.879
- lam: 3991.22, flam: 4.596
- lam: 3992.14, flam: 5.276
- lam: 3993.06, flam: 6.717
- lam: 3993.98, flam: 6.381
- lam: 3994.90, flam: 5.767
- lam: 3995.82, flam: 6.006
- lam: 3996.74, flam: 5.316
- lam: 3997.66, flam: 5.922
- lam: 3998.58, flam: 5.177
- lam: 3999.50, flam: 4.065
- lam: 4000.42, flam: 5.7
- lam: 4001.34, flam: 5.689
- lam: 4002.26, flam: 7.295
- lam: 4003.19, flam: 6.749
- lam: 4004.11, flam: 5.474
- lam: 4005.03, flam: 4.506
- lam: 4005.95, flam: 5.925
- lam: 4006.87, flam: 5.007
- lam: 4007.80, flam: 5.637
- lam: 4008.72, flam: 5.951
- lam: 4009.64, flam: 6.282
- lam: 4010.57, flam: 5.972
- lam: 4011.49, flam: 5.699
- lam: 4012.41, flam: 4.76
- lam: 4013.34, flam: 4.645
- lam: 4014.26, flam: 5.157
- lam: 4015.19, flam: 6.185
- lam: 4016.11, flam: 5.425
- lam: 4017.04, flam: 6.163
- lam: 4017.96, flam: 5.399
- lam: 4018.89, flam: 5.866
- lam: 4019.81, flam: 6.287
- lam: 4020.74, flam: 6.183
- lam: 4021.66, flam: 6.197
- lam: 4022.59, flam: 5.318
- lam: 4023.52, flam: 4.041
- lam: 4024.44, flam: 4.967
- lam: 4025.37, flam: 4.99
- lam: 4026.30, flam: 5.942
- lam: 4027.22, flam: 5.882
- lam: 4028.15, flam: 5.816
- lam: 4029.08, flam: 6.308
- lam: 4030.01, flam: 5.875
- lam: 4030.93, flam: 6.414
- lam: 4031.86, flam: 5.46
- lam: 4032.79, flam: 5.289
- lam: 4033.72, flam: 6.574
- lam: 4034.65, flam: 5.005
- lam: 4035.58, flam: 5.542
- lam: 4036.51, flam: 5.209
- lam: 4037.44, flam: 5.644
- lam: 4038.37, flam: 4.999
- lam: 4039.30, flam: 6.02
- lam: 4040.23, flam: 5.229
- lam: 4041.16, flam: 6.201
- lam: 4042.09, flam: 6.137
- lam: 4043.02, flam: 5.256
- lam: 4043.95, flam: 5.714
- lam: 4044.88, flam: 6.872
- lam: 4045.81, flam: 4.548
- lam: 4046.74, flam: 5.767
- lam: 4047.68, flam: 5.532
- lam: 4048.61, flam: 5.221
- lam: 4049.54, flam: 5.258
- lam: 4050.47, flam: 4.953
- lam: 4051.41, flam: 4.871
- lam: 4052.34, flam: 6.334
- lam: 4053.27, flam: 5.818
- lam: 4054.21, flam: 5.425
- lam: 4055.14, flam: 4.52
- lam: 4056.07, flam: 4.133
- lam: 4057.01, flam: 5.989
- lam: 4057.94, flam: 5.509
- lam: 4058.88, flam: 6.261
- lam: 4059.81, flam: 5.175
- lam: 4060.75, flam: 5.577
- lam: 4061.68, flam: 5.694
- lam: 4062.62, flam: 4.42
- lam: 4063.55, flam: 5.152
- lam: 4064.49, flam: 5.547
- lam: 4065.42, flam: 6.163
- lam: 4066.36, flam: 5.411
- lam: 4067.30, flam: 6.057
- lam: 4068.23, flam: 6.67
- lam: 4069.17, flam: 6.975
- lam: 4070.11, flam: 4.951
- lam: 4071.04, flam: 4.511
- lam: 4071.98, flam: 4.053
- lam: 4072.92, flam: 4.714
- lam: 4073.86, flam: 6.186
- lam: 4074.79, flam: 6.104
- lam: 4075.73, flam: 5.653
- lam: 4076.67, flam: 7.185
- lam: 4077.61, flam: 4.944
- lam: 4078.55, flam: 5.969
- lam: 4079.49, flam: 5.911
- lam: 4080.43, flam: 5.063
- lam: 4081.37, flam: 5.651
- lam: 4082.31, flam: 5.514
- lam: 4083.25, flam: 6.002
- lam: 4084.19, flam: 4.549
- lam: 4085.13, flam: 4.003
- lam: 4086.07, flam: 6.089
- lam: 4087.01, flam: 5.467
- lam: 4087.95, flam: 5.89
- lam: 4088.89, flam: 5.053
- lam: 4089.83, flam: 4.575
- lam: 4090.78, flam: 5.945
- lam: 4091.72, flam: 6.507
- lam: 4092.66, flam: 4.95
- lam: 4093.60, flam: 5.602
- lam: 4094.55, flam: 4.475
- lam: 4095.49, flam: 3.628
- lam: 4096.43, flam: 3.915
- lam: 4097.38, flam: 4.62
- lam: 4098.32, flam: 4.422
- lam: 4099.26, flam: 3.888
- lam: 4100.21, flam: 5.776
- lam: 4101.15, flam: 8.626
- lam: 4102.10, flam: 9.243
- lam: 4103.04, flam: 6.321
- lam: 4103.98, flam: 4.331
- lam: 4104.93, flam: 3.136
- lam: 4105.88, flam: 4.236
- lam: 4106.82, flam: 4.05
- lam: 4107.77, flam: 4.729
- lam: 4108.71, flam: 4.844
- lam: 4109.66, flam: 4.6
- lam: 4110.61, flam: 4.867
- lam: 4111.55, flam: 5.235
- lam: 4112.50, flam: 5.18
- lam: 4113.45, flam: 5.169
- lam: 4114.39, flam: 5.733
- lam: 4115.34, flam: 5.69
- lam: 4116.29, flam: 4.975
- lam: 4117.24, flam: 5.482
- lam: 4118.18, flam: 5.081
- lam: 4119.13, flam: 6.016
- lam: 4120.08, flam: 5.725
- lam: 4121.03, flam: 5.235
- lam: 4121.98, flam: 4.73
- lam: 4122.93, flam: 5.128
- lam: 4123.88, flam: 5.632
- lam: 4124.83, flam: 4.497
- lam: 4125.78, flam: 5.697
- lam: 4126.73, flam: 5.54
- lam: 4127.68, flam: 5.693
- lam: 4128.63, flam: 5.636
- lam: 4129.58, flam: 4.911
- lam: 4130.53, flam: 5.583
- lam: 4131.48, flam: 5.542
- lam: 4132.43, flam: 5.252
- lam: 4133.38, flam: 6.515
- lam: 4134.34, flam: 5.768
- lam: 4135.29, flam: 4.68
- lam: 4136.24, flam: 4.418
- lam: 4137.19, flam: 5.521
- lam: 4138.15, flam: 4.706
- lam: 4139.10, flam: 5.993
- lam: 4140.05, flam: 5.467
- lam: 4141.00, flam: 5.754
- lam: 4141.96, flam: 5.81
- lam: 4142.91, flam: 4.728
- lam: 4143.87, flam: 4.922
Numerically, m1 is 1.14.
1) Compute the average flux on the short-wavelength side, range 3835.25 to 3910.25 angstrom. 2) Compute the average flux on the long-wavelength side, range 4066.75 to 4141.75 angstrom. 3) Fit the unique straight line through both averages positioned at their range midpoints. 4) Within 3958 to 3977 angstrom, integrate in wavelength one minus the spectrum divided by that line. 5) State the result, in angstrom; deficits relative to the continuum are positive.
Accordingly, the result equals 2.44 angstrom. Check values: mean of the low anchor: 5.18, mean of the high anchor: 5.35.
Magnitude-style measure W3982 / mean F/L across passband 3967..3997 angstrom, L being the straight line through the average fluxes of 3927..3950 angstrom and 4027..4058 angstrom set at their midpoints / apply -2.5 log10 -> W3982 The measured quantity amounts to 0.09 mag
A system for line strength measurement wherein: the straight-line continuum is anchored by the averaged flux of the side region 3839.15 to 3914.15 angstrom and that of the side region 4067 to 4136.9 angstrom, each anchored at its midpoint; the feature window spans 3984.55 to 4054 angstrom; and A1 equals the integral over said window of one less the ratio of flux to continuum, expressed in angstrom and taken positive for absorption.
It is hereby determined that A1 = -3.6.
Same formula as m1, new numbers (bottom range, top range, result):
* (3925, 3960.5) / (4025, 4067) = 1.11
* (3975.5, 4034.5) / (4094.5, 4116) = 0.97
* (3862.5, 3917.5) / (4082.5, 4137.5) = 1.08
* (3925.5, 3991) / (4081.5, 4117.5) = 1.10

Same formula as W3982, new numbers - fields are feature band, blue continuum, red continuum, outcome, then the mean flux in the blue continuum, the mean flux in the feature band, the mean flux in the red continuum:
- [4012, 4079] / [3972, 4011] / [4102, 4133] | -0.064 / 5.26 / 5.56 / 5.22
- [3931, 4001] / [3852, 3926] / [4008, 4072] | 0.076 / 5.44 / 5.13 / 5.57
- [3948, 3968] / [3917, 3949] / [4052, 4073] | 0.095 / 5.42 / 4.97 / 5.45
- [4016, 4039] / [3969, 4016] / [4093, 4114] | -0.087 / 5.27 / 5.64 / 5.04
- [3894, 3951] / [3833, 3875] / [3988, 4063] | -0.048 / 5.05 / 5.5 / 5.58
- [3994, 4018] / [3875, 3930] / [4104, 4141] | -0.068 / 5.39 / 5.63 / 5.18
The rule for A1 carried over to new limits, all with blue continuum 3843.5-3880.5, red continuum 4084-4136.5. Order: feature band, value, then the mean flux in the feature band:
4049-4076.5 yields -1.19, 5.47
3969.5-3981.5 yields 1.48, 4.6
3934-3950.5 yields -1.03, 5.57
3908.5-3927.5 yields -1.55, 5.67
